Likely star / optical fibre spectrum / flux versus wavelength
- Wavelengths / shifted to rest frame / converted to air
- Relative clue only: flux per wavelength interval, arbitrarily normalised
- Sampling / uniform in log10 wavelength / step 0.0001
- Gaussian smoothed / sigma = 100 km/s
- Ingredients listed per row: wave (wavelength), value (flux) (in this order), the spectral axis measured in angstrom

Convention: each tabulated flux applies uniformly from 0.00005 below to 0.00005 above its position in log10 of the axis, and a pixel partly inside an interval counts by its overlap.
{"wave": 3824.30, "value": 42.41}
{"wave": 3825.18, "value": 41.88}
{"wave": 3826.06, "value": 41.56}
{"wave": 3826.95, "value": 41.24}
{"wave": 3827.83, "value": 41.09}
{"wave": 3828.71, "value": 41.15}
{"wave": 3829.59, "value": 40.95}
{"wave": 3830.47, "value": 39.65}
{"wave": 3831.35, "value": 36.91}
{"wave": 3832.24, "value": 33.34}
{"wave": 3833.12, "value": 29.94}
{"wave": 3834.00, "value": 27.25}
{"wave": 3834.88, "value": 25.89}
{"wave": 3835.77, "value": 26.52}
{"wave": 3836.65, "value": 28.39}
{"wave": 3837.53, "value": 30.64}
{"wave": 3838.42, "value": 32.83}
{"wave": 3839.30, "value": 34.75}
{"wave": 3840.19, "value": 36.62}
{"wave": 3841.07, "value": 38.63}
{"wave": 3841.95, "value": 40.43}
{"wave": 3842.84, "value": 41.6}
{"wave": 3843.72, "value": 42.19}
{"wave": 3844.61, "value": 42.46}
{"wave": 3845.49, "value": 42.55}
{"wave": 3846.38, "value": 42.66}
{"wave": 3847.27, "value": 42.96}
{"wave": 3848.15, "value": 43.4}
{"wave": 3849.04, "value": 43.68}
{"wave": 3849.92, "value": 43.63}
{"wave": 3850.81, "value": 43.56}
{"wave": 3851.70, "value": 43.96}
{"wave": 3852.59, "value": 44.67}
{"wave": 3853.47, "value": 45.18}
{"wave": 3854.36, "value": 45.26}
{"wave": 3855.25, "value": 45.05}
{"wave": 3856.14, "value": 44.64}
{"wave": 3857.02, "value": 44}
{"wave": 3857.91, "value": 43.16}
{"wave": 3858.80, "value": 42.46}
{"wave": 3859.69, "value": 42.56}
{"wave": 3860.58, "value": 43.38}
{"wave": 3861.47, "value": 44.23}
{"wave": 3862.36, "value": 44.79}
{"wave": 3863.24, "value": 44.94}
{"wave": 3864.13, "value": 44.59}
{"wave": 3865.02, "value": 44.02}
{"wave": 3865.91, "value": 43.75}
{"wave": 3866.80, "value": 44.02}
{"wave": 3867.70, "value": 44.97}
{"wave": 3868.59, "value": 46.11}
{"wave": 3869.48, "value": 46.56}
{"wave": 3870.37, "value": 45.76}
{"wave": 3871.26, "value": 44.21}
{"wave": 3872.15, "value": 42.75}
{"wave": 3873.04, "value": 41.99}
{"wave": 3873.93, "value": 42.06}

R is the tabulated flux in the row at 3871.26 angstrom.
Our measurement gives 44.21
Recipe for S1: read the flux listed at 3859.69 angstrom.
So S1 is 42.56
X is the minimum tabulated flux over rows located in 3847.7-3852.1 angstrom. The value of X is 43.4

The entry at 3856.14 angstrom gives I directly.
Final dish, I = 44.64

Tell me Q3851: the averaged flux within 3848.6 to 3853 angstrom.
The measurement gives 43.9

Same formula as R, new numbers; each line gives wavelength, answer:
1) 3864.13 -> 44.59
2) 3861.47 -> 44.23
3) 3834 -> 27.25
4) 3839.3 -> 34.75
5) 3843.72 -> 42.19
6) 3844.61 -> 42.46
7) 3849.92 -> 43.63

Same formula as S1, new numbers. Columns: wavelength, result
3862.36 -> 44.79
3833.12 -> 29.94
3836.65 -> 28.39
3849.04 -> 43.68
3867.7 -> 44.97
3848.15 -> 43.4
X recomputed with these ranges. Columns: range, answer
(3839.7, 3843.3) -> 36.62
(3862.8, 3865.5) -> 44.02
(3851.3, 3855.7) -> 43.96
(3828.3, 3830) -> 40.95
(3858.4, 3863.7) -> 42.46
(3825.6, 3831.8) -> 36.91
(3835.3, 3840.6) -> 26.52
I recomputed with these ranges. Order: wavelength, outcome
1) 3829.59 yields 40.95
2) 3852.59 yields 44.67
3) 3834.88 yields 25.89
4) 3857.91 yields 43.16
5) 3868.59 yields 46.11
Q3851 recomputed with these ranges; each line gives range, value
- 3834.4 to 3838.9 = 28.9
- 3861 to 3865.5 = 44.6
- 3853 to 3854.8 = 45.3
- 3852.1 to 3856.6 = 45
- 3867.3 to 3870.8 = 45.9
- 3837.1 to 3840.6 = 33.6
